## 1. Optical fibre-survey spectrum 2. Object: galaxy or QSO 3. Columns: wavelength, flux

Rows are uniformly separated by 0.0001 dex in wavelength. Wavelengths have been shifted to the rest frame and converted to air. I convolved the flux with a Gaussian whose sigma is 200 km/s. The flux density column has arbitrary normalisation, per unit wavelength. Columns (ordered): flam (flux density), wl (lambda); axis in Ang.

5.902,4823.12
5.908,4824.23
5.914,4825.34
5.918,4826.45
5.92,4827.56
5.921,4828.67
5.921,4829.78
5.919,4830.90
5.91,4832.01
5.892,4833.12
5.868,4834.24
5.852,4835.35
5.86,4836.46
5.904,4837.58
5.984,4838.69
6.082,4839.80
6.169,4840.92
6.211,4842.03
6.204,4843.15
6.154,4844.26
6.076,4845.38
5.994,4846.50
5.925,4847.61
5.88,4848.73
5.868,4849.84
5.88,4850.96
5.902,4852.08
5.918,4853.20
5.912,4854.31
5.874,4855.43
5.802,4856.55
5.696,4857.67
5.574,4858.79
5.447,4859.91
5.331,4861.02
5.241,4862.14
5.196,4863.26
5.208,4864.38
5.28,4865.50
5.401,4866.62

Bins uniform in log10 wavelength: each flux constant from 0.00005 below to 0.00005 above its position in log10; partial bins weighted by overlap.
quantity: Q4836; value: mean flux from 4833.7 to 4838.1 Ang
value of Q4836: 5.87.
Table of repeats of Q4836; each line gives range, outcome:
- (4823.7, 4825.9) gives 5.92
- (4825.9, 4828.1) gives 5.92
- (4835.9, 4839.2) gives 5.92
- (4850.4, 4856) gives 5.89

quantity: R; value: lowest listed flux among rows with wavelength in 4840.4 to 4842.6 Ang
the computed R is 6.169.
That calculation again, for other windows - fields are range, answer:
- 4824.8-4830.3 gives 5.914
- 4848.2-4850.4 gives 5.868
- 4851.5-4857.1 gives 5.802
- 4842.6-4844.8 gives 6.154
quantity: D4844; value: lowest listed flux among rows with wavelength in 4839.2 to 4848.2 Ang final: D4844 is 5.925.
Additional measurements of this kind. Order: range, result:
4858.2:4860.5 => 5.447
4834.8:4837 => 5.852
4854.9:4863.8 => 5.196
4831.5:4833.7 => 5.892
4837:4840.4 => 5.904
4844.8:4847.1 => 5.994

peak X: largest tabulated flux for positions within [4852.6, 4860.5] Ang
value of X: 5.918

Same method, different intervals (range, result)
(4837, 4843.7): 6.211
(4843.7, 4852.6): 6.154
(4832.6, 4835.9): 5.892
